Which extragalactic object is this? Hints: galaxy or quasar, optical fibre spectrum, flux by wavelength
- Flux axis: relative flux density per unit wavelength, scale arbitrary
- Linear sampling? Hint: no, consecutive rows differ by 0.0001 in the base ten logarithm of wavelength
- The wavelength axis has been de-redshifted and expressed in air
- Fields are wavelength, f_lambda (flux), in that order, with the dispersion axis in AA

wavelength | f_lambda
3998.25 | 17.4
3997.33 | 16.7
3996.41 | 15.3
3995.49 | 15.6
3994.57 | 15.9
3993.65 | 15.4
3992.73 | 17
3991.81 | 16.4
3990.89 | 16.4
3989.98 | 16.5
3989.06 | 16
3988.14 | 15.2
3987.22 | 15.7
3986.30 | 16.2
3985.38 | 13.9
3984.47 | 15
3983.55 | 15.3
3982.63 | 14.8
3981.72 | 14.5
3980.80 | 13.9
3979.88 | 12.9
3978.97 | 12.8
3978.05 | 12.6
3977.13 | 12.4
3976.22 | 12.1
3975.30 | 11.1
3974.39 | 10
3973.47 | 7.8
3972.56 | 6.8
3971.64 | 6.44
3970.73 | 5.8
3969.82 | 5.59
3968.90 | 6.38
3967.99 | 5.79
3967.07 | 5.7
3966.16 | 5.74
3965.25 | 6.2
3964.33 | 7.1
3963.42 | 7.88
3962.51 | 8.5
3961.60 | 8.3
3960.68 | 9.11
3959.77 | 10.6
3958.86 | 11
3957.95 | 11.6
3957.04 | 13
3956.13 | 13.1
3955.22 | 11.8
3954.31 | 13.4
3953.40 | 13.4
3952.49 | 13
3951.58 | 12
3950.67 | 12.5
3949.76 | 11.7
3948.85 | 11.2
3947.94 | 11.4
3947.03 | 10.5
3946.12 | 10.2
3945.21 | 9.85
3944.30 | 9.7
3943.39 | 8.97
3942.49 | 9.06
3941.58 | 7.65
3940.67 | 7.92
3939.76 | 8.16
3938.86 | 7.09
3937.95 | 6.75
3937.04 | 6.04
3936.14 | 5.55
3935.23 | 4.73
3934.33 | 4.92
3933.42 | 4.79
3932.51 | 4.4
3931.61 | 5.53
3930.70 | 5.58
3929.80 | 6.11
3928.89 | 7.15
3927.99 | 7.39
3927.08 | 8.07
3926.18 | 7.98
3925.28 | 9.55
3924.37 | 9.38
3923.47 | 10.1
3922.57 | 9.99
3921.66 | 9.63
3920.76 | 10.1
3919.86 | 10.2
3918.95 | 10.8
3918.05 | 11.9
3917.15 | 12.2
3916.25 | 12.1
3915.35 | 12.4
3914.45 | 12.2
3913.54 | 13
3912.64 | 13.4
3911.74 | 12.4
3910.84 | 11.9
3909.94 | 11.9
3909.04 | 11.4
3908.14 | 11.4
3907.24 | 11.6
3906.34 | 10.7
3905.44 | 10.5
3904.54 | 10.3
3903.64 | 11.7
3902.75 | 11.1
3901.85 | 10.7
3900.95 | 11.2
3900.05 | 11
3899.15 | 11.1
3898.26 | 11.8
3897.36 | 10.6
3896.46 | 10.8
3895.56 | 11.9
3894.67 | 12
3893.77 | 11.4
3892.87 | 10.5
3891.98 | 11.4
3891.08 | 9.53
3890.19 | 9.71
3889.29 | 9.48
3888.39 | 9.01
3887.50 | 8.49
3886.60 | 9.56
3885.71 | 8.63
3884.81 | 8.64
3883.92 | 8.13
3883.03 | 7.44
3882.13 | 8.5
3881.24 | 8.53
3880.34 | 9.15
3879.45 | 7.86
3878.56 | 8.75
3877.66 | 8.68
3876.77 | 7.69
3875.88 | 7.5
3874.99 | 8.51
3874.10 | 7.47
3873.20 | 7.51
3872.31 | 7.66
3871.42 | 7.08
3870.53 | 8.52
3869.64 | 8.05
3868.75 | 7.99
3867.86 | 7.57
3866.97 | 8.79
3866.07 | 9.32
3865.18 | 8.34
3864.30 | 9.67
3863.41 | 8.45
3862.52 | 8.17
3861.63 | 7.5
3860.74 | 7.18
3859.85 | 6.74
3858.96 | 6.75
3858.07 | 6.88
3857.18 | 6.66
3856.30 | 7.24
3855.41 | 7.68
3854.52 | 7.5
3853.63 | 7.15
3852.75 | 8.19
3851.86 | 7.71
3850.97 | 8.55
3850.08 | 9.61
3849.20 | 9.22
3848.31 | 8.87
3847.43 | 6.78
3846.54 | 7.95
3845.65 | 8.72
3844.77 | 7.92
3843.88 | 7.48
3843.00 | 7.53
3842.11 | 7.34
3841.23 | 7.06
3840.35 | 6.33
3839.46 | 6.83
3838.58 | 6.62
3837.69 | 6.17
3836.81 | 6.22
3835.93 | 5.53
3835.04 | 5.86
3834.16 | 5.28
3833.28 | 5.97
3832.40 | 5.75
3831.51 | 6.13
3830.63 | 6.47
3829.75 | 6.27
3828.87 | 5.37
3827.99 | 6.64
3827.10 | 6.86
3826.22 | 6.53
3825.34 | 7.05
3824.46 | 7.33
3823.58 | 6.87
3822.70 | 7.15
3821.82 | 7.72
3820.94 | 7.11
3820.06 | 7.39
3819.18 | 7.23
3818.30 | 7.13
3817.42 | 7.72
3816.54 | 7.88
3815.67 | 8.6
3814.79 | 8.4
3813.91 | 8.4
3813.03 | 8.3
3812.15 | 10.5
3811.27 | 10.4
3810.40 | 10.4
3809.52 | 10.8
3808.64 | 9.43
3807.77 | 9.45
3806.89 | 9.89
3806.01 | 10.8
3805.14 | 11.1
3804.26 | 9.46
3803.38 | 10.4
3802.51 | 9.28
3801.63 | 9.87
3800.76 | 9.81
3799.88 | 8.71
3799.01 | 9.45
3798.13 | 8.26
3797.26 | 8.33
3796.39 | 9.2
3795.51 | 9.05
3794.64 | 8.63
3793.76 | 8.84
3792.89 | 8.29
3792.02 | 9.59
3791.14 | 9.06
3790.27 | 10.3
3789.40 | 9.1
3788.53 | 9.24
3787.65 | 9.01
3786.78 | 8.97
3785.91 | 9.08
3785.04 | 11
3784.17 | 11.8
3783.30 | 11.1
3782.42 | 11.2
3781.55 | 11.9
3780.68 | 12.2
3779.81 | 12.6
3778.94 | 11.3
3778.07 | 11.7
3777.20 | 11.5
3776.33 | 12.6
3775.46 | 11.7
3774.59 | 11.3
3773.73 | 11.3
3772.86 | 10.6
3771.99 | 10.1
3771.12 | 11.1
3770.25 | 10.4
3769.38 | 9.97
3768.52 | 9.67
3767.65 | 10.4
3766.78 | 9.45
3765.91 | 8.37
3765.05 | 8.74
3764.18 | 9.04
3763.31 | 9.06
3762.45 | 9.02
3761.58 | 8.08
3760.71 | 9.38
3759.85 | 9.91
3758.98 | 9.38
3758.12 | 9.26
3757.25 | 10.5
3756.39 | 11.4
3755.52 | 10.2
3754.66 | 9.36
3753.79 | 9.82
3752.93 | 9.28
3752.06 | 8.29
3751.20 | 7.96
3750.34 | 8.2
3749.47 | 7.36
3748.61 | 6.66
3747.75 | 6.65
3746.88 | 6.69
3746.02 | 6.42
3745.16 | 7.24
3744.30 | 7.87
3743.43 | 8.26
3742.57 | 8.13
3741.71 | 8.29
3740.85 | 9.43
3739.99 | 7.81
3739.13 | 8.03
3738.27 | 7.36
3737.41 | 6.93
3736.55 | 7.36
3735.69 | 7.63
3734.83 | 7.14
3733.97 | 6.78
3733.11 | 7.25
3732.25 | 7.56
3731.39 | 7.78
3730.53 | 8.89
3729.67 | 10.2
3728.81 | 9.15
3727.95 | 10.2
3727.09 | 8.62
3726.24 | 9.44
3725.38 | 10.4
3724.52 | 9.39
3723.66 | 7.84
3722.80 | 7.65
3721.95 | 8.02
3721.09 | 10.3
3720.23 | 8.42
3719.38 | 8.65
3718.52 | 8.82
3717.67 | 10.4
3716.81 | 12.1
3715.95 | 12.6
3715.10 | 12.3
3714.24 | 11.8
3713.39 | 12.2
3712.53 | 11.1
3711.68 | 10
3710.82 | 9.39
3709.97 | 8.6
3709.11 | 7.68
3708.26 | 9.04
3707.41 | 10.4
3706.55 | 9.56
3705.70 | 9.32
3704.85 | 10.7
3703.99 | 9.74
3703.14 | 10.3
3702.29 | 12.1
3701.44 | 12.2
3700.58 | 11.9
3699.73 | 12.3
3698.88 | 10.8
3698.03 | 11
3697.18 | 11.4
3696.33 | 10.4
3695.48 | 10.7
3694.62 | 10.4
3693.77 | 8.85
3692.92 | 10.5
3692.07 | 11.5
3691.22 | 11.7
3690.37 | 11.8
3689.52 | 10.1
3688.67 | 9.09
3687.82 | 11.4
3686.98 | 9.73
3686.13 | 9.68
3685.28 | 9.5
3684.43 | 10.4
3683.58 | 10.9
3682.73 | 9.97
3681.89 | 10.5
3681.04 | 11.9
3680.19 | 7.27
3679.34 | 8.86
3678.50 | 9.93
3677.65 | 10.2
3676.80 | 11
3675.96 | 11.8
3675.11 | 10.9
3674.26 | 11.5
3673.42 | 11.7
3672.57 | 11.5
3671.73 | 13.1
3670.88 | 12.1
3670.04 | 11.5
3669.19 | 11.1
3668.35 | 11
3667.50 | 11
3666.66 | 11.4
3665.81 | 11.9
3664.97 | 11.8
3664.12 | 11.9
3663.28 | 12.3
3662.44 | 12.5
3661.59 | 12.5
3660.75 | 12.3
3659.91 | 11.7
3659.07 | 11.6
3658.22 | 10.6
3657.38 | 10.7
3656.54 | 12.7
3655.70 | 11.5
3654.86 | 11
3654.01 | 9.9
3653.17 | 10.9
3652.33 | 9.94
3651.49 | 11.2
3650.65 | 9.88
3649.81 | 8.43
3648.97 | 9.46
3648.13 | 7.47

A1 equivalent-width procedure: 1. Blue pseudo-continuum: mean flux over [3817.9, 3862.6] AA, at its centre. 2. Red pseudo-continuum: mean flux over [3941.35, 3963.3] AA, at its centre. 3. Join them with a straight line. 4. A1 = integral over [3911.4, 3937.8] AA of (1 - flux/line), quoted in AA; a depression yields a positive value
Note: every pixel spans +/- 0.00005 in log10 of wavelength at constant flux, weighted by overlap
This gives 2.7 AA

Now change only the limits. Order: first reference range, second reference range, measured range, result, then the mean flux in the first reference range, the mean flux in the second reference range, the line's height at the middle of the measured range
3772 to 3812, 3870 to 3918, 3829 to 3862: 9.9 AA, 10.2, 10.1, 10.2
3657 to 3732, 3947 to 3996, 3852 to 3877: 7.7 AA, 10.5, 11.7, 11.2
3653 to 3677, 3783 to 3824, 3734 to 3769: 5.4 AA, 11.6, 9.11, 10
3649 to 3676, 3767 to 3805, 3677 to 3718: 1.8 AA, 11.3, 10.2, 11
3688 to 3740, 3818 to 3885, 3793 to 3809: -2.2 AA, 9.72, 7.47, 8.3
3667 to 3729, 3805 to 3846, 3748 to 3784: -4.7 AA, 10.4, 7.59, 8.9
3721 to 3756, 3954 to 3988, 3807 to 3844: 6.9 AA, 8.22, 10.6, 9.11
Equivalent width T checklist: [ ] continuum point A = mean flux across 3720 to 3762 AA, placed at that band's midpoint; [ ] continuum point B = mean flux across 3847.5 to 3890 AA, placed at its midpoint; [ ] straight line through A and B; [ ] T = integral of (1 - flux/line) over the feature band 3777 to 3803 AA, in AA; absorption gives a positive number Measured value -5.0 AA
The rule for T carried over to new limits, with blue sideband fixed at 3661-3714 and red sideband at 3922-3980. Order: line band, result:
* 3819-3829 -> 2.9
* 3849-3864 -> 2.9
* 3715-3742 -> 4.4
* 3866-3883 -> 2.4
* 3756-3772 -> 0.9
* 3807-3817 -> 0.6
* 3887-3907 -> -3.1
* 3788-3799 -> 1.1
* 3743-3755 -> 2.9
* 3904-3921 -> -4.6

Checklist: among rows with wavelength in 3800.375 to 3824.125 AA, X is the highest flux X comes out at 11.1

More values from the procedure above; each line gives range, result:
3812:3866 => 10.5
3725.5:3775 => 11.4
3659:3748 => 13.1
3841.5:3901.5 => 12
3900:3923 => 13.4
